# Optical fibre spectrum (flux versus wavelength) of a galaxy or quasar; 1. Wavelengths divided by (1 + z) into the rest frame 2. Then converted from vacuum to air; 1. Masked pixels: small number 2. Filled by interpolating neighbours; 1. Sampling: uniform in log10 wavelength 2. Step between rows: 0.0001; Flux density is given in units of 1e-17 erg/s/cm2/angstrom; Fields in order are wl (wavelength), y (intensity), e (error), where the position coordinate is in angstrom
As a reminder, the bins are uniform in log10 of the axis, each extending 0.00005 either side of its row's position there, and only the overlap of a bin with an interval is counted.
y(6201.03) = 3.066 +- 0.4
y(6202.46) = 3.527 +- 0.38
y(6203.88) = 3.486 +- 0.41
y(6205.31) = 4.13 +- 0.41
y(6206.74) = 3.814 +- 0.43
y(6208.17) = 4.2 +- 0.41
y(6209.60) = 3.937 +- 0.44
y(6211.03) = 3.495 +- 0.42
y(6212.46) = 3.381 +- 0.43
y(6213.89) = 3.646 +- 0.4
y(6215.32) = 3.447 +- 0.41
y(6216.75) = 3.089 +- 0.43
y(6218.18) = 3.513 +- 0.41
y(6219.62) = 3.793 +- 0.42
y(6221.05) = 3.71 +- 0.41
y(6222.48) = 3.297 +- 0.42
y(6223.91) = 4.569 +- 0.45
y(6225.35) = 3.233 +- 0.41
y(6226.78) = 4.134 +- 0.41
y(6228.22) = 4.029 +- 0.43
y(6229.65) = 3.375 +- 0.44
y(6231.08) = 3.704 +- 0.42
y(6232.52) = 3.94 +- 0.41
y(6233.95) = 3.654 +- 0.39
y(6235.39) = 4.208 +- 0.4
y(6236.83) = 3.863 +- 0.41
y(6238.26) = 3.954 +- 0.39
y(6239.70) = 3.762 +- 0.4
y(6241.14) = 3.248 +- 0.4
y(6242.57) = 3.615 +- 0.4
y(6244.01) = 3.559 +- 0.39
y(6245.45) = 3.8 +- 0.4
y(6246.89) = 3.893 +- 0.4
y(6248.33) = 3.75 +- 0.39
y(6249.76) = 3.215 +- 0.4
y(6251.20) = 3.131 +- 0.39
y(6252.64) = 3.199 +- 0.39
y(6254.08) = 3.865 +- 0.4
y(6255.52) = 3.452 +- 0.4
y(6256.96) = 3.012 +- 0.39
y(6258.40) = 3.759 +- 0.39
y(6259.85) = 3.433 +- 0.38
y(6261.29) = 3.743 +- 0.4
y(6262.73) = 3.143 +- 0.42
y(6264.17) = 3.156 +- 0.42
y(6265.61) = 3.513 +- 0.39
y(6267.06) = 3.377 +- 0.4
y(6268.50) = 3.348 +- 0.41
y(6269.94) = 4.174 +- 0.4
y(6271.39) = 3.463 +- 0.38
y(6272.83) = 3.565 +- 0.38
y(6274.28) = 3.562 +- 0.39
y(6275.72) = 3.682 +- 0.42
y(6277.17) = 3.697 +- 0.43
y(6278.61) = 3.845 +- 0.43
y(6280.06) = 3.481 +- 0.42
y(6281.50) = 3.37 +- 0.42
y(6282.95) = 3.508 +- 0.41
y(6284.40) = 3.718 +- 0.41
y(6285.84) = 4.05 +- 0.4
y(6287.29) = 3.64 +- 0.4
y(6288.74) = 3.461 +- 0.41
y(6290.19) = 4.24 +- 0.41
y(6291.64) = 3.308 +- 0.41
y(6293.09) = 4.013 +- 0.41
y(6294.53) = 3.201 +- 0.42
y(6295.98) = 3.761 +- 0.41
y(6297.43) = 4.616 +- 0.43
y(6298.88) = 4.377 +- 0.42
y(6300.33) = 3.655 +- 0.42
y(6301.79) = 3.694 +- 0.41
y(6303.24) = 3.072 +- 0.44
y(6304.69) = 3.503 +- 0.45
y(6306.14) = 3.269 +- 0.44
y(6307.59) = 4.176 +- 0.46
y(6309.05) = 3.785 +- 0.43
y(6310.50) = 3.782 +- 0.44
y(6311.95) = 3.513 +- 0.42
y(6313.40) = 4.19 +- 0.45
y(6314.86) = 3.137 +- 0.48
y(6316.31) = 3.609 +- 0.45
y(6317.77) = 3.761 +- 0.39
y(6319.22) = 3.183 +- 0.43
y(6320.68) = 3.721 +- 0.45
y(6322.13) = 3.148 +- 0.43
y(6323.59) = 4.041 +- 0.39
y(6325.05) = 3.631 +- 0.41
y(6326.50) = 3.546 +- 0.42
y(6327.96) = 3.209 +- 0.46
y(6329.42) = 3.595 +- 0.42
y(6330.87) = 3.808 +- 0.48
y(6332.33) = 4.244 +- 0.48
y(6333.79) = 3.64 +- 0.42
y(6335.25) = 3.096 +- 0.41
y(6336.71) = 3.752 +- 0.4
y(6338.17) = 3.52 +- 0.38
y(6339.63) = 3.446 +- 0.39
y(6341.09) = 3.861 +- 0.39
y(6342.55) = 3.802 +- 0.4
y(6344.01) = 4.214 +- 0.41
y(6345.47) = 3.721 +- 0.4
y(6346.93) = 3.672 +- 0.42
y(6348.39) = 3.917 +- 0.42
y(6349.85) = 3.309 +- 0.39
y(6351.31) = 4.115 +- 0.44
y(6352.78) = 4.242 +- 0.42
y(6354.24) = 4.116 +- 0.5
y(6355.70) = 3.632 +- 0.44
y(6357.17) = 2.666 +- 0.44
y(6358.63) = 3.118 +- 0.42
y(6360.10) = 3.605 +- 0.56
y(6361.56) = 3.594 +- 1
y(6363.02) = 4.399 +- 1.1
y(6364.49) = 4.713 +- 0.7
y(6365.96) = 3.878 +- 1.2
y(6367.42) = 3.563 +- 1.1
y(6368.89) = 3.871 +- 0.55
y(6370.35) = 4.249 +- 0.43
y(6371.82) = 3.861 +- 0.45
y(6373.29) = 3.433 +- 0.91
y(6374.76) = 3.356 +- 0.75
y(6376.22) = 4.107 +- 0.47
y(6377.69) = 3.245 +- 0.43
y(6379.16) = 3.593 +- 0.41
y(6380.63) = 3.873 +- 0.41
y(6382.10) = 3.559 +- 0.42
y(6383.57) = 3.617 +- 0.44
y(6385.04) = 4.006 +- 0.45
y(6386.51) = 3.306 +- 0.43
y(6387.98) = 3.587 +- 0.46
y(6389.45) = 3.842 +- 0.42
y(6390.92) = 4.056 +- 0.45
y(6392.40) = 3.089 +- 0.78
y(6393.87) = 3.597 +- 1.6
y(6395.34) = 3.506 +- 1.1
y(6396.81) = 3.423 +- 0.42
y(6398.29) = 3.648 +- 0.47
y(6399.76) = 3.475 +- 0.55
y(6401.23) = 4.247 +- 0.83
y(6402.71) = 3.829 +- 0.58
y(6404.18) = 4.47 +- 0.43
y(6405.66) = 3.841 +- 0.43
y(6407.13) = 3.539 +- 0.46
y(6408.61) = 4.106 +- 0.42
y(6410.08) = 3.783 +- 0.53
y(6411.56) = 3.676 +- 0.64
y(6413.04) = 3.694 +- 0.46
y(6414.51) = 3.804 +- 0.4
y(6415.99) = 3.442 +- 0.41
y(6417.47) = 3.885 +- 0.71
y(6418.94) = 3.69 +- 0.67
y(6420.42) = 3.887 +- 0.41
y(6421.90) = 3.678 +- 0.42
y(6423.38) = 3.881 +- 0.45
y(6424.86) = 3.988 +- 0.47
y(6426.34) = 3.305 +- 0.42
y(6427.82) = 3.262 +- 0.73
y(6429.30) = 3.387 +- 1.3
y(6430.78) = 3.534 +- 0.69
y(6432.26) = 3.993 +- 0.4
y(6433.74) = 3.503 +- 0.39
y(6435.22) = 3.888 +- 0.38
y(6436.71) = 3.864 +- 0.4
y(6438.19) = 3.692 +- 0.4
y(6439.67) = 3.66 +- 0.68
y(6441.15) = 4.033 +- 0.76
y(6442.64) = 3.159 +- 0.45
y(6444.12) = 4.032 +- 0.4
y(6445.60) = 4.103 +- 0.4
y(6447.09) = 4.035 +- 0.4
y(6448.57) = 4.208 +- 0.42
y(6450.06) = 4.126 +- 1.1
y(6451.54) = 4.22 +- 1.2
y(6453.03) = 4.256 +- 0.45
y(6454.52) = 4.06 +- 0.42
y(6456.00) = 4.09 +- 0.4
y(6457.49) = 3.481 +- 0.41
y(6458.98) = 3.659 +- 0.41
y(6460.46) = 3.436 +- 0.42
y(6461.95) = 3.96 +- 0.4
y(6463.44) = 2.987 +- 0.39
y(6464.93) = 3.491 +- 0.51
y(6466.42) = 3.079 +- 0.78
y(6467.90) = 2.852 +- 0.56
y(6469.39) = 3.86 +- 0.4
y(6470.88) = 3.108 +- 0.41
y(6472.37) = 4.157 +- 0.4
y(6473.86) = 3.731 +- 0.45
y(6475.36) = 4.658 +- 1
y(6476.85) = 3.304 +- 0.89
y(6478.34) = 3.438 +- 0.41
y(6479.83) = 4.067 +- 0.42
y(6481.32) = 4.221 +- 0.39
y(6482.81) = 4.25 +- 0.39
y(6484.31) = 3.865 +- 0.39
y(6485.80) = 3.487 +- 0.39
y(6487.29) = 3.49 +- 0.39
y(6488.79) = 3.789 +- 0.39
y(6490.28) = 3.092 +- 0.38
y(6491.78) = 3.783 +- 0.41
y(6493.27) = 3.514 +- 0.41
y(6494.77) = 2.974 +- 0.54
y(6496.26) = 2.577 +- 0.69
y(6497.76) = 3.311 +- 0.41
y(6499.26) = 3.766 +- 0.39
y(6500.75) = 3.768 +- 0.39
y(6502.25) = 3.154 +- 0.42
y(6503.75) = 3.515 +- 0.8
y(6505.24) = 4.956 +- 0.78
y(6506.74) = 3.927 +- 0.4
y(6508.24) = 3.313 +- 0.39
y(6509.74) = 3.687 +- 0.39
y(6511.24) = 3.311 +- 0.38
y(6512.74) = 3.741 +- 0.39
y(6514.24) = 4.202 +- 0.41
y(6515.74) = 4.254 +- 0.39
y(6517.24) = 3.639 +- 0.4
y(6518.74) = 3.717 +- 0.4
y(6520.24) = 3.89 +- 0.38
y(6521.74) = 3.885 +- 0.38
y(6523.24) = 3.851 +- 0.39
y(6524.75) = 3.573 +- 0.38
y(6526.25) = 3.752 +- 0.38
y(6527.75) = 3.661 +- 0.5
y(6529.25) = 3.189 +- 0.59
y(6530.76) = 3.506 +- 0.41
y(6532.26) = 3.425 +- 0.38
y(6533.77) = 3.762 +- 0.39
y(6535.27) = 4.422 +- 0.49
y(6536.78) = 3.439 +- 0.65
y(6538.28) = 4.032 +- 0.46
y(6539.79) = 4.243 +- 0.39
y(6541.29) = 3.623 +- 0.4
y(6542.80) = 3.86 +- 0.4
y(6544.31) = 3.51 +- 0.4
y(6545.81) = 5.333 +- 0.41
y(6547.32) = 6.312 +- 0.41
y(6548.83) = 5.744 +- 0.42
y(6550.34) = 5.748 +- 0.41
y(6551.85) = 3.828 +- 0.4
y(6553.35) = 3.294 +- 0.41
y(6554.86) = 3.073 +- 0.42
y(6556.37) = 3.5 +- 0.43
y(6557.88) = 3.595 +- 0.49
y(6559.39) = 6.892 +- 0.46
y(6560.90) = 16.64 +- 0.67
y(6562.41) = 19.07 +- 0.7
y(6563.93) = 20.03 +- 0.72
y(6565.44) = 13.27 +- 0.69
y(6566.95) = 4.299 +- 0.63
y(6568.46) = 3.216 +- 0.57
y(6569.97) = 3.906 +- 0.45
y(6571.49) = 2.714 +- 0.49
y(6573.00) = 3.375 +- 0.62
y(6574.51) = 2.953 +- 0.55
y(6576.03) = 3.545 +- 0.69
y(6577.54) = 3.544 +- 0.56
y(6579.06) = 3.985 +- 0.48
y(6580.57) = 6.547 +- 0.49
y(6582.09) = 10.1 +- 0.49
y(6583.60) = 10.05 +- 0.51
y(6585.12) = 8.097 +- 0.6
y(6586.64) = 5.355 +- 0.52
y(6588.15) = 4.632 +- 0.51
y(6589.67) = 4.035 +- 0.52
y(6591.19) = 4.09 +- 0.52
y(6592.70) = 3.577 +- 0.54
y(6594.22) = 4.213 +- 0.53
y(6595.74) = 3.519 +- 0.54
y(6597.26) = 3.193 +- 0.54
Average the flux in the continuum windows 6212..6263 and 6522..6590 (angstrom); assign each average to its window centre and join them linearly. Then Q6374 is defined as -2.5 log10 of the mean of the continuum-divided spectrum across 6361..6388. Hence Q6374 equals 0.18 mag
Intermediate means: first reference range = 3.62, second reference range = 5.61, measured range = 3.79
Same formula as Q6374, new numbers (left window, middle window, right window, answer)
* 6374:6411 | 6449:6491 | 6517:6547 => 0.02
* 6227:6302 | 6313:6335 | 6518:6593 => 0.12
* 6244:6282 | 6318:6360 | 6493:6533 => -0.03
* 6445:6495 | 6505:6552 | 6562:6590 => 0.33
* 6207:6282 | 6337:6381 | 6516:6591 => 0.15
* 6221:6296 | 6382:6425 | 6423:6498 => -0.02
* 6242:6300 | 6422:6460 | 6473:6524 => -0.04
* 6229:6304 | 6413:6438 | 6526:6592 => 0.27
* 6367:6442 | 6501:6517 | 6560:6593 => 0.46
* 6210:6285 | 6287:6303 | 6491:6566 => 0.01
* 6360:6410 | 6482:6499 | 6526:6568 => 0.45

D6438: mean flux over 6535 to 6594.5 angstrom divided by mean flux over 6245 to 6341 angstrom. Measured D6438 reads 1.64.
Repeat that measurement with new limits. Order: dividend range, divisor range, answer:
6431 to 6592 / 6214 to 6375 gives 1.23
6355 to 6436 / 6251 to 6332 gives 1.03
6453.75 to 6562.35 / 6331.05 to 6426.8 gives 1.10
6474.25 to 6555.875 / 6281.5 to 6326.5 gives 1.04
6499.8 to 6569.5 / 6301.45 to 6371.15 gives 1.39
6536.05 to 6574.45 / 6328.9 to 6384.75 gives 1.66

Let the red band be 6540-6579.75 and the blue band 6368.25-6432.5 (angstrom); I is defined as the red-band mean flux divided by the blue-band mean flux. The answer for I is 1.6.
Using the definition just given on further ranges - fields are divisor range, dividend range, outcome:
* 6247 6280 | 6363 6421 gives 1.07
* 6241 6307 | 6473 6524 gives 1.03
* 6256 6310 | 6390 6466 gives 1.03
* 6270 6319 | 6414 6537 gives 1.00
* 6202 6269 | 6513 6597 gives 1.46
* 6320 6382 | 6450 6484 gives 1.01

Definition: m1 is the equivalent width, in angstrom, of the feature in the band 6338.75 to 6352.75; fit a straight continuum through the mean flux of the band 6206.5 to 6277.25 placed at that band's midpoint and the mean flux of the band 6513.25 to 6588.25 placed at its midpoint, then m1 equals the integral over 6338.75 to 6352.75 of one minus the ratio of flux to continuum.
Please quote 1.4 angstrom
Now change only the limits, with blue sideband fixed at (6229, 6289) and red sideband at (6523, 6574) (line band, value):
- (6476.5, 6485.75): 2.29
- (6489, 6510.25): 6.97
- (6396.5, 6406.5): 1.56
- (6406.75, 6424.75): 3.49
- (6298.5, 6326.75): 2.35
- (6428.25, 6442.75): 3.39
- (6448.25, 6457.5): 1.55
